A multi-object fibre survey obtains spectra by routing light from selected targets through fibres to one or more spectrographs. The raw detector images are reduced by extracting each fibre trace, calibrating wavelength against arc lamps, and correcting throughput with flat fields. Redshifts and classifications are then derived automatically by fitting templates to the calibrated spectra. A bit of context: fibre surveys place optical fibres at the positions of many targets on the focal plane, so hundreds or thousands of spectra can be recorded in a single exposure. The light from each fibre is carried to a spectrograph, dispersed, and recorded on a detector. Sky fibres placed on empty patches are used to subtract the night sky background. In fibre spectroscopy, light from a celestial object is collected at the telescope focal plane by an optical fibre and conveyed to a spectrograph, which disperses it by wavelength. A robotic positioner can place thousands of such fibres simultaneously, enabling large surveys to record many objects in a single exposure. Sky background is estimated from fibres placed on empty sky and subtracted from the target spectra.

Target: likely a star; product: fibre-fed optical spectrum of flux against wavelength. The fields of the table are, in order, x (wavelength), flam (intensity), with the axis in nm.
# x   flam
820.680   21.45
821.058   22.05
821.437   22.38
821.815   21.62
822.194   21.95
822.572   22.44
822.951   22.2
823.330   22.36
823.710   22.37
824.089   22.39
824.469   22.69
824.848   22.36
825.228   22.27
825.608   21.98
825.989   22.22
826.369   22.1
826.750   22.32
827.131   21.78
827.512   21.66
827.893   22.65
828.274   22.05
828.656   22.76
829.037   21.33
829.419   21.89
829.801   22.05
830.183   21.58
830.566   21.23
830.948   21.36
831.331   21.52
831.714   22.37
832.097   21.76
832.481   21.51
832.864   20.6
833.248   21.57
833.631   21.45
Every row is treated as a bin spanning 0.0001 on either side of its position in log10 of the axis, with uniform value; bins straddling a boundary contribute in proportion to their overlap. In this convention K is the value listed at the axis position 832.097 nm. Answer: 21.76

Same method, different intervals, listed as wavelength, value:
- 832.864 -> 20.6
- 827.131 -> 21.78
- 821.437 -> 22.38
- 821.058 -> 22.05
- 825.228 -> 22.27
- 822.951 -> 22.2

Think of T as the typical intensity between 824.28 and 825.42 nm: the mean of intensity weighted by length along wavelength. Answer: 22.5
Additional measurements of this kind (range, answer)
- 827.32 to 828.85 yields 22.3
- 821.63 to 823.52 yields 22.1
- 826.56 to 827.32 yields 22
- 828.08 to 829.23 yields 22.1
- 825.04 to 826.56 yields 22.1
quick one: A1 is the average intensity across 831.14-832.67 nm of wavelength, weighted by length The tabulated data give 21.8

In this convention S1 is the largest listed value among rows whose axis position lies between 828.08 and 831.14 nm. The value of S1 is 22.76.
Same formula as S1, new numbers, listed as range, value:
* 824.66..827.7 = 22.36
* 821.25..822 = 22.38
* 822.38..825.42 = 22.69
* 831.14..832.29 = 22.37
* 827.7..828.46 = 22.65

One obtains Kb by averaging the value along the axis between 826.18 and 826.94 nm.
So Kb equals 22.2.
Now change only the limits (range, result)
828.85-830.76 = 21.6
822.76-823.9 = 22.3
